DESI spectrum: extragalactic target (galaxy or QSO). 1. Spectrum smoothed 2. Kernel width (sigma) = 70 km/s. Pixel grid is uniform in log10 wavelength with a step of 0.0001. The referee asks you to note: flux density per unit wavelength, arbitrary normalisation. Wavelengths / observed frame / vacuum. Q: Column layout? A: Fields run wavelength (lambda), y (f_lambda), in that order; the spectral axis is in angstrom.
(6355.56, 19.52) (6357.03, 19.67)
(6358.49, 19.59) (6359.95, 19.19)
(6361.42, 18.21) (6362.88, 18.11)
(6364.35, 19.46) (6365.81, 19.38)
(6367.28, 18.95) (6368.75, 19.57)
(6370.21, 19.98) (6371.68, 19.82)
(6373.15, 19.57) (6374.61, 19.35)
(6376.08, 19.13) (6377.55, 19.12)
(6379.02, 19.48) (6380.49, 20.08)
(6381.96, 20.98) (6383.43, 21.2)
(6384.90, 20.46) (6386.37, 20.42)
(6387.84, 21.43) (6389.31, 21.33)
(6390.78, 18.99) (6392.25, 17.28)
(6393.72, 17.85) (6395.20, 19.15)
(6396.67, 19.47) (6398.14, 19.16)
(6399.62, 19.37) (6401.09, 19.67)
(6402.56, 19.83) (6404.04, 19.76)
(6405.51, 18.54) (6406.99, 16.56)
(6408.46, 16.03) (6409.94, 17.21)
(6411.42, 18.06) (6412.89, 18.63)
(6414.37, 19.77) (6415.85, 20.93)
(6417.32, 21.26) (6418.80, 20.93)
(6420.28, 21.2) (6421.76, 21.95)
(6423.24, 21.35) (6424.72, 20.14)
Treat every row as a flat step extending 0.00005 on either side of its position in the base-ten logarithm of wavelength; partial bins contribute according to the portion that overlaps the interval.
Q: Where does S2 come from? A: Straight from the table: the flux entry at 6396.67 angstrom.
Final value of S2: 19.47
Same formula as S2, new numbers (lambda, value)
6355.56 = 19.52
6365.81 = 19.38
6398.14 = 19.16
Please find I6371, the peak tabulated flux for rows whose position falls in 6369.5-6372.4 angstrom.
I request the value 19.98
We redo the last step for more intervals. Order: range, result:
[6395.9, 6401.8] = 19.67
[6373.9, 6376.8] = 19.35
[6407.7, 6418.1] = 21.26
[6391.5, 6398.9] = 19.47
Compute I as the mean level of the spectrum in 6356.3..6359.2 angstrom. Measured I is 19.7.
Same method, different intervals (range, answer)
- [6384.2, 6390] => 20.9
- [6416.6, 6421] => 21.1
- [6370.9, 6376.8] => 19.5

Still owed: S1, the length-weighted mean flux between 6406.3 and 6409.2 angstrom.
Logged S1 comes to 16.3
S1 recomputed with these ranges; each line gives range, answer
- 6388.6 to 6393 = 19.2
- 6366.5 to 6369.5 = 19.3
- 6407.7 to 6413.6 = 17.5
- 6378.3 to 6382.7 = 20.2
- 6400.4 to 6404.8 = 19.8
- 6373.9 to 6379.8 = 19.3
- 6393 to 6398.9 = 18.9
